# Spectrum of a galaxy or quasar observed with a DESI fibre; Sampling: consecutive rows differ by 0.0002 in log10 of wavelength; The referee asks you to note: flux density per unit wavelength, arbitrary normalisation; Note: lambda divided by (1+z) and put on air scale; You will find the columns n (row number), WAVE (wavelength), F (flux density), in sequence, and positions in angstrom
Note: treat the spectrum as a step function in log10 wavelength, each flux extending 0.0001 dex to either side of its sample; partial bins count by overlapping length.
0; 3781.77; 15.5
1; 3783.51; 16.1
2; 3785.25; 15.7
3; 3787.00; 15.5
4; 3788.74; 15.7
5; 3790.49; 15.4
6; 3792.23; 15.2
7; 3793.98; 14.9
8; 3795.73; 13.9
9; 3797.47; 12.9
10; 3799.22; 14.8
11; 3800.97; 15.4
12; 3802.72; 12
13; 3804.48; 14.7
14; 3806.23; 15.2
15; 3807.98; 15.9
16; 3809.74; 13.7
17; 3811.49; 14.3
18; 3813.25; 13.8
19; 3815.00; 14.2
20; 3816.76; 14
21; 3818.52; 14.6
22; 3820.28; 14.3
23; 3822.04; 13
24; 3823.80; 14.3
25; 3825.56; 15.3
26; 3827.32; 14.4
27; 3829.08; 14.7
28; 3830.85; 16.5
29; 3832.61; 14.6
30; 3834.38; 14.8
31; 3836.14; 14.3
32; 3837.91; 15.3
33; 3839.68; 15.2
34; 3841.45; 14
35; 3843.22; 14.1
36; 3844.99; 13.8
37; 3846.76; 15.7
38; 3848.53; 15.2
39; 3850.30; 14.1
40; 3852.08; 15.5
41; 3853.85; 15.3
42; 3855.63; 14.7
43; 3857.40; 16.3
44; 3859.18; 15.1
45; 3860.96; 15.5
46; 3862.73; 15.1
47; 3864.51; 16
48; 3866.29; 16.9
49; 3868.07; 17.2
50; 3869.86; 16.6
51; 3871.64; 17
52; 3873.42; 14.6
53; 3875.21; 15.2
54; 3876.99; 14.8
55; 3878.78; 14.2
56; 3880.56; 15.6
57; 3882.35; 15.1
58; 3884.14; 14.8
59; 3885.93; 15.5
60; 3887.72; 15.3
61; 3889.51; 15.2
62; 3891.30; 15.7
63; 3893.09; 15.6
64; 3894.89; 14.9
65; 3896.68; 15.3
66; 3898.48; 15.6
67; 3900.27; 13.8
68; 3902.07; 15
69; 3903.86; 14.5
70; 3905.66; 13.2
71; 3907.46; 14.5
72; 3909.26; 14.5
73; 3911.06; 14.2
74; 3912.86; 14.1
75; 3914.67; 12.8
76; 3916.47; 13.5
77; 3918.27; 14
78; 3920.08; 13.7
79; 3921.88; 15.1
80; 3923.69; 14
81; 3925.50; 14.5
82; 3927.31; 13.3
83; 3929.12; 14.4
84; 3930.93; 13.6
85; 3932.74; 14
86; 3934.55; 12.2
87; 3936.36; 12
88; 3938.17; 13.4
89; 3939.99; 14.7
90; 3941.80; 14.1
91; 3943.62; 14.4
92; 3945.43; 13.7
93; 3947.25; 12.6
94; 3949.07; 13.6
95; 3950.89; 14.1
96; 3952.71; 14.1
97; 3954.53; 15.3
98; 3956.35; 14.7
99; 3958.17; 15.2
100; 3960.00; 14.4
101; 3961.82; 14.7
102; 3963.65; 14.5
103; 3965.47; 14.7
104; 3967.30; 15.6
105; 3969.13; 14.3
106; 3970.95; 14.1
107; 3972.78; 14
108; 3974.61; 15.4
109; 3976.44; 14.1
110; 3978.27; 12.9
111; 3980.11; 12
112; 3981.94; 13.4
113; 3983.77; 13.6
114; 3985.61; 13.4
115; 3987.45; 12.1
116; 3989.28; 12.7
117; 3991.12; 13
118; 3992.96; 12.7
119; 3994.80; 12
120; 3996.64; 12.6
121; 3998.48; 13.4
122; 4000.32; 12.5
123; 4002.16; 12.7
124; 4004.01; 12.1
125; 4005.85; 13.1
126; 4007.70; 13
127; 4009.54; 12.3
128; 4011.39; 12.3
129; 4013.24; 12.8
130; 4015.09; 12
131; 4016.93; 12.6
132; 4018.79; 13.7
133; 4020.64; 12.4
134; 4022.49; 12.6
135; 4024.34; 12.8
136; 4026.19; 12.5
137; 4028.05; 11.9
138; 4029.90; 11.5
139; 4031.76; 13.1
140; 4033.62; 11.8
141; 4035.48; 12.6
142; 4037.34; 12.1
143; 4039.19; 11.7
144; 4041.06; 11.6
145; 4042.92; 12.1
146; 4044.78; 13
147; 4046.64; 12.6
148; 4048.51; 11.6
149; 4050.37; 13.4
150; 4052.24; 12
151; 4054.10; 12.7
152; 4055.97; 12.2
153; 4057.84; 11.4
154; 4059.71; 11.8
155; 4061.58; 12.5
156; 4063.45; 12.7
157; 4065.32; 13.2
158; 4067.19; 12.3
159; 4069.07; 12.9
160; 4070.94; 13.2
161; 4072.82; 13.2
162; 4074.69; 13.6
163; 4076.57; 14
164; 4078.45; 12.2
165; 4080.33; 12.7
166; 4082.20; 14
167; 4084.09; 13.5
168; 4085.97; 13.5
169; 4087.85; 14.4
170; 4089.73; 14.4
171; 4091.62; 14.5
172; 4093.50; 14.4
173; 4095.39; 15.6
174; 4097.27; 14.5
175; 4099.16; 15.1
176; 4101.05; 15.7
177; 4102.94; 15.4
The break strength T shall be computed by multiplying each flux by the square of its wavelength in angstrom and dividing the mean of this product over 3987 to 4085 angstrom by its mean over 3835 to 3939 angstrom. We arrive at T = 0.92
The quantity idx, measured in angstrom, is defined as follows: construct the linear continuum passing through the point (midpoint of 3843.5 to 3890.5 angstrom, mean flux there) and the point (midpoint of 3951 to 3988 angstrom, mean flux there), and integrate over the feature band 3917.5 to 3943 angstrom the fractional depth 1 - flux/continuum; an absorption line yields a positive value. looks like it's 1.4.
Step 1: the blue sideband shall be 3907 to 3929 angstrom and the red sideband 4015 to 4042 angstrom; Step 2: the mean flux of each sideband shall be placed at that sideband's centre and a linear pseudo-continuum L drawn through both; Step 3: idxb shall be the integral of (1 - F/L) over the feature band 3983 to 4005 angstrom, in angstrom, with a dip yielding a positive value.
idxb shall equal 0.23 angstrom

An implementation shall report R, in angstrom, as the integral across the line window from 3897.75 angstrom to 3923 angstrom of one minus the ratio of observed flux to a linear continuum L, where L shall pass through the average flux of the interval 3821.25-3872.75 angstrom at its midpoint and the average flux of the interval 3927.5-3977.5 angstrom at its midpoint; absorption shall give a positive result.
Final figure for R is 0.7 angstrom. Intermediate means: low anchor 15.2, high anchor 14.1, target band 14.2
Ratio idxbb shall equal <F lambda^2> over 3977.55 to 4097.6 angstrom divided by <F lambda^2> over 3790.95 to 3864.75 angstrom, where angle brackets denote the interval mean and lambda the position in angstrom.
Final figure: 1.0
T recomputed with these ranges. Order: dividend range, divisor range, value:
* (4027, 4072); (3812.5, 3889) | 0.91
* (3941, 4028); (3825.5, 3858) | 0.97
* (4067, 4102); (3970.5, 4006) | 1.12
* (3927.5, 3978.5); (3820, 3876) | 0.98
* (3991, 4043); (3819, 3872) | 0.90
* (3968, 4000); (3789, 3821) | 1.01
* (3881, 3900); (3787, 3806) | 1.10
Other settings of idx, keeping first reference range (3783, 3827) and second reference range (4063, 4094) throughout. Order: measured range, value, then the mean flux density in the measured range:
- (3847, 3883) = -3.0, 15.5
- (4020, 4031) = 1.1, 12.3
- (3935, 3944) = 0.3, 13.6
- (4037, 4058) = 2.1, 12.2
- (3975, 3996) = 1.3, 13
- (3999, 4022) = 1.8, 12.6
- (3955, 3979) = -1.1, 14.5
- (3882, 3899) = -1.3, 15.3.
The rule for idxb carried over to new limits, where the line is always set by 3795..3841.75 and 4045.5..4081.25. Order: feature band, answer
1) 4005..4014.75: 0.3 angstrom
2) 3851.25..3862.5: -1.0 angstrom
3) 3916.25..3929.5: -0.4 angstrom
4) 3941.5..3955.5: -0.5 angstrom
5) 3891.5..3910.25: -1.2 angstrom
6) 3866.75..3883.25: -1.9 angstrom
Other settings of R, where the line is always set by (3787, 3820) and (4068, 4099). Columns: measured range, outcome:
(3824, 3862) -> -1.5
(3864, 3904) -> -3.1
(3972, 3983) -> 0.3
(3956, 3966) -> -0.4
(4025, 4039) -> 1.8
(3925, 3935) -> 0.3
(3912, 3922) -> 0.3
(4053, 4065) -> 1.4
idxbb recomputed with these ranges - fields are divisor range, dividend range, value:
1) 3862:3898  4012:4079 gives 0.88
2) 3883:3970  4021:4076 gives 0.92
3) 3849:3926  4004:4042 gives 0.89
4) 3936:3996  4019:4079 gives 0.94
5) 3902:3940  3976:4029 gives 0.96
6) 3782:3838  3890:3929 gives 1.03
